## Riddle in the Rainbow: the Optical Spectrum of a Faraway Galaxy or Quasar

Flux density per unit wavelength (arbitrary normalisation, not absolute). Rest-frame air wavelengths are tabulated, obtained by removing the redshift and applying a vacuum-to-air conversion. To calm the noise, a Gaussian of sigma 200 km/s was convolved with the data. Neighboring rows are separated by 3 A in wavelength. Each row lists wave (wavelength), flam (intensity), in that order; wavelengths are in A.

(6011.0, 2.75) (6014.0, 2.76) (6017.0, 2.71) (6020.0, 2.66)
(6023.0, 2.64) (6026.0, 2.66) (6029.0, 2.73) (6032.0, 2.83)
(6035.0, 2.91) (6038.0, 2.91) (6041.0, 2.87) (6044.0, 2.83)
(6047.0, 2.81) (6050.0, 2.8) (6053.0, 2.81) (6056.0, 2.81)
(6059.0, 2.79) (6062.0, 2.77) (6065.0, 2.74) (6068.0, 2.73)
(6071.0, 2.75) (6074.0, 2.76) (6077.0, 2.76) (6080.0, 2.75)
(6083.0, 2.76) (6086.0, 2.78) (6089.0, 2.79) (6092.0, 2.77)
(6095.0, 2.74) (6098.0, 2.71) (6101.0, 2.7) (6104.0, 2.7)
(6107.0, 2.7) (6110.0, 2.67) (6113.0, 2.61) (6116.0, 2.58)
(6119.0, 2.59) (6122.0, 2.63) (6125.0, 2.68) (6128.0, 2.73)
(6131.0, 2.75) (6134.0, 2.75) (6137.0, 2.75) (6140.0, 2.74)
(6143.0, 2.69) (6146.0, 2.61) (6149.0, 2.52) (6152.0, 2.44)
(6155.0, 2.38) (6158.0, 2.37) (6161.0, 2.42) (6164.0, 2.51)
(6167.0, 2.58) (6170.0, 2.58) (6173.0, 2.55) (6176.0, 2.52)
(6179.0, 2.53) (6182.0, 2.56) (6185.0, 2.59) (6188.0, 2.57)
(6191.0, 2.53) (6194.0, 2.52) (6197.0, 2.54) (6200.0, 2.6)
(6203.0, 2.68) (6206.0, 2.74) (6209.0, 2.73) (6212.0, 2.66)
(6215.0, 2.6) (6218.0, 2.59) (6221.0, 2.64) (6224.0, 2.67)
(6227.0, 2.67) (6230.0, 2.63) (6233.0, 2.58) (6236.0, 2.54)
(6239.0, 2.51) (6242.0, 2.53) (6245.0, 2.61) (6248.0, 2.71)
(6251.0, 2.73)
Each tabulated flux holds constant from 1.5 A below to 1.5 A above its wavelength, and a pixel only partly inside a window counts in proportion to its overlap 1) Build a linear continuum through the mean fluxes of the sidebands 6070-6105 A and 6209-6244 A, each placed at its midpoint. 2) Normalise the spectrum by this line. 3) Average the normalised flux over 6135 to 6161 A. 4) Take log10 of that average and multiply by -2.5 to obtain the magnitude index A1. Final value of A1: 0.05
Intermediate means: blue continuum 2.75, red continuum 2.61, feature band 2.56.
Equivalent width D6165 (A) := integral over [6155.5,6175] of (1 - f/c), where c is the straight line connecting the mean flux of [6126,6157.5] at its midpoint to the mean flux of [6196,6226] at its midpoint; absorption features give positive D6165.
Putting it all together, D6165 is 1.0 A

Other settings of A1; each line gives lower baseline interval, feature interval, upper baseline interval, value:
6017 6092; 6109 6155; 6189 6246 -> 0.02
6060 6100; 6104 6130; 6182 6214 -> 0.02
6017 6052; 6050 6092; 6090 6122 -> -0.02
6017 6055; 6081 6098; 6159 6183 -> -0.03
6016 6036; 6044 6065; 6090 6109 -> -0.03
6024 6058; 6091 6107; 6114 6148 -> 0.00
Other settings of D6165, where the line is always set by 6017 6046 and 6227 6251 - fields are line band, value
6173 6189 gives 0.6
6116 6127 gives 0.3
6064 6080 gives 0.0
